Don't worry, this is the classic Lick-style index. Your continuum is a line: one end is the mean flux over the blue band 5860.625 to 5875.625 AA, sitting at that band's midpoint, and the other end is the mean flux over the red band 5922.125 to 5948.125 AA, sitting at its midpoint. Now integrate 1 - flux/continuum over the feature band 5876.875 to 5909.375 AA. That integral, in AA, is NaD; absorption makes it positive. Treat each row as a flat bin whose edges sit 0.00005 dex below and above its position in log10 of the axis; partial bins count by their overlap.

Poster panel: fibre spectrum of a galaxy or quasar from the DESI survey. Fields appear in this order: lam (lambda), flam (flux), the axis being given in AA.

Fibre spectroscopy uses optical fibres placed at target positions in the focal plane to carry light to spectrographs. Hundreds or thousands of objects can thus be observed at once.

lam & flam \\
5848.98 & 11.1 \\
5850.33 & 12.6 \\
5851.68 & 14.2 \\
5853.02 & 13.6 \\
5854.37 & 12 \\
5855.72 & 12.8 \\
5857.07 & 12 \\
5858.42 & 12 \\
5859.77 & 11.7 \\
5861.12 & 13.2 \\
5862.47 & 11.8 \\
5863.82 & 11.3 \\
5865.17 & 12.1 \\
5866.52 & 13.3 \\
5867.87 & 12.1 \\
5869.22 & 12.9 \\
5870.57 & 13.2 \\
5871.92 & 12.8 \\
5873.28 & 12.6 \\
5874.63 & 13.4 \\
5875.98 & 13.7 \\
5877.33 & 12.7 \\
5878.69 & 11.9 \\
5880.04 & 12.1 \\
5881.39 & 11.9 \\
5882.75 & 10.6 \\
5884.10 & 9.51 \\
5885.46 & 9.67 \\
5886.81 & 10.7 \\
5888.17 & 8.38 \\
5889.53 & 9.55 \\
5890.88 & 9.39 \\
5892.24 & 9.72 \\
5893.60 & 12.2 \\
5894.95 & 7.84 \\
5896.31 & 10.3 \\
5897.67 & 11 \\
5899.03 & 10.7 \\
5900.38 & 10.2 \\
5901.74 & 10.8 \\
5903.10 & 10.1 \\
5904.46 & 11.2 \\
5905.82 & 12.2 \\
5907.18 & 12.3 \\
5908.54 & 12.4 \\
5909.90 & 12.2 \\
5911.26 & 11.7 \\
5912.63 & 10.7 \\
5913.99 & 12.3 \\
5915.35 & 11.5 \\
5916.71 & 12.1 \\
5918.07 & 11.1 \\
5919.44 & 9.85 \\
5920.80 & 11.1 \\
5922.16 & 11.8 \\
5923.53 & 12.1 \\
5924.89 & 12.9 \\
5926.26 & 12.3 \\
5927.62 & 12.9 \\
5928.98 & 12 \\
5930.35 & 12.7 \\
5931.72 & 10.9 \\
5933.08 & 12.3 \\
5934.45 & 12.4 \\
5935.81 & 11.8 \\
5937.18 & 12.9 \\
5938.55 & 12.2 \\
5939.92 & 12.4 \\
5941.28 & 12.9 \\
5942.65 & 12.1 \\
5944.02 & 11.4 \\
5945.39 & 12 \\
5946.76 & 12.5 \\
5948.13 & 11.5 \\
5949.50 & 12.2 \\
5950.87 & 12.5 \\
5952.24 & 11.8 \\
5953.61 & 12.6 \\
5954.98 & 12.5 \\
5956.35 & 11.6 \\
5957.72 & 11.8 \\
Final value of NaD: 4.59 AA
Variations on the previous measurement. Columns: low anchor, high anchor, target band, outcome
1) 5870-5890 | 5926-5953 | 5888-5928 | 2.4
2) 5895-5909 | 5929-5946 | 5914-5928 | -0.2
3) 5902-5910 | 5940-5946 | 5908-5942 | -0.2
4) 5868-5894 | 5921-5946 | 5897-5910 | 0.5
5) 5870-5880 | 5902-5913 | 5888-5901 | 2.3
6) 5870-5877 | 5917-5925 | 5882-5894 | 2.5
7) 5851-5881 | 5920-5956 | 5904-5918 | 0.6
